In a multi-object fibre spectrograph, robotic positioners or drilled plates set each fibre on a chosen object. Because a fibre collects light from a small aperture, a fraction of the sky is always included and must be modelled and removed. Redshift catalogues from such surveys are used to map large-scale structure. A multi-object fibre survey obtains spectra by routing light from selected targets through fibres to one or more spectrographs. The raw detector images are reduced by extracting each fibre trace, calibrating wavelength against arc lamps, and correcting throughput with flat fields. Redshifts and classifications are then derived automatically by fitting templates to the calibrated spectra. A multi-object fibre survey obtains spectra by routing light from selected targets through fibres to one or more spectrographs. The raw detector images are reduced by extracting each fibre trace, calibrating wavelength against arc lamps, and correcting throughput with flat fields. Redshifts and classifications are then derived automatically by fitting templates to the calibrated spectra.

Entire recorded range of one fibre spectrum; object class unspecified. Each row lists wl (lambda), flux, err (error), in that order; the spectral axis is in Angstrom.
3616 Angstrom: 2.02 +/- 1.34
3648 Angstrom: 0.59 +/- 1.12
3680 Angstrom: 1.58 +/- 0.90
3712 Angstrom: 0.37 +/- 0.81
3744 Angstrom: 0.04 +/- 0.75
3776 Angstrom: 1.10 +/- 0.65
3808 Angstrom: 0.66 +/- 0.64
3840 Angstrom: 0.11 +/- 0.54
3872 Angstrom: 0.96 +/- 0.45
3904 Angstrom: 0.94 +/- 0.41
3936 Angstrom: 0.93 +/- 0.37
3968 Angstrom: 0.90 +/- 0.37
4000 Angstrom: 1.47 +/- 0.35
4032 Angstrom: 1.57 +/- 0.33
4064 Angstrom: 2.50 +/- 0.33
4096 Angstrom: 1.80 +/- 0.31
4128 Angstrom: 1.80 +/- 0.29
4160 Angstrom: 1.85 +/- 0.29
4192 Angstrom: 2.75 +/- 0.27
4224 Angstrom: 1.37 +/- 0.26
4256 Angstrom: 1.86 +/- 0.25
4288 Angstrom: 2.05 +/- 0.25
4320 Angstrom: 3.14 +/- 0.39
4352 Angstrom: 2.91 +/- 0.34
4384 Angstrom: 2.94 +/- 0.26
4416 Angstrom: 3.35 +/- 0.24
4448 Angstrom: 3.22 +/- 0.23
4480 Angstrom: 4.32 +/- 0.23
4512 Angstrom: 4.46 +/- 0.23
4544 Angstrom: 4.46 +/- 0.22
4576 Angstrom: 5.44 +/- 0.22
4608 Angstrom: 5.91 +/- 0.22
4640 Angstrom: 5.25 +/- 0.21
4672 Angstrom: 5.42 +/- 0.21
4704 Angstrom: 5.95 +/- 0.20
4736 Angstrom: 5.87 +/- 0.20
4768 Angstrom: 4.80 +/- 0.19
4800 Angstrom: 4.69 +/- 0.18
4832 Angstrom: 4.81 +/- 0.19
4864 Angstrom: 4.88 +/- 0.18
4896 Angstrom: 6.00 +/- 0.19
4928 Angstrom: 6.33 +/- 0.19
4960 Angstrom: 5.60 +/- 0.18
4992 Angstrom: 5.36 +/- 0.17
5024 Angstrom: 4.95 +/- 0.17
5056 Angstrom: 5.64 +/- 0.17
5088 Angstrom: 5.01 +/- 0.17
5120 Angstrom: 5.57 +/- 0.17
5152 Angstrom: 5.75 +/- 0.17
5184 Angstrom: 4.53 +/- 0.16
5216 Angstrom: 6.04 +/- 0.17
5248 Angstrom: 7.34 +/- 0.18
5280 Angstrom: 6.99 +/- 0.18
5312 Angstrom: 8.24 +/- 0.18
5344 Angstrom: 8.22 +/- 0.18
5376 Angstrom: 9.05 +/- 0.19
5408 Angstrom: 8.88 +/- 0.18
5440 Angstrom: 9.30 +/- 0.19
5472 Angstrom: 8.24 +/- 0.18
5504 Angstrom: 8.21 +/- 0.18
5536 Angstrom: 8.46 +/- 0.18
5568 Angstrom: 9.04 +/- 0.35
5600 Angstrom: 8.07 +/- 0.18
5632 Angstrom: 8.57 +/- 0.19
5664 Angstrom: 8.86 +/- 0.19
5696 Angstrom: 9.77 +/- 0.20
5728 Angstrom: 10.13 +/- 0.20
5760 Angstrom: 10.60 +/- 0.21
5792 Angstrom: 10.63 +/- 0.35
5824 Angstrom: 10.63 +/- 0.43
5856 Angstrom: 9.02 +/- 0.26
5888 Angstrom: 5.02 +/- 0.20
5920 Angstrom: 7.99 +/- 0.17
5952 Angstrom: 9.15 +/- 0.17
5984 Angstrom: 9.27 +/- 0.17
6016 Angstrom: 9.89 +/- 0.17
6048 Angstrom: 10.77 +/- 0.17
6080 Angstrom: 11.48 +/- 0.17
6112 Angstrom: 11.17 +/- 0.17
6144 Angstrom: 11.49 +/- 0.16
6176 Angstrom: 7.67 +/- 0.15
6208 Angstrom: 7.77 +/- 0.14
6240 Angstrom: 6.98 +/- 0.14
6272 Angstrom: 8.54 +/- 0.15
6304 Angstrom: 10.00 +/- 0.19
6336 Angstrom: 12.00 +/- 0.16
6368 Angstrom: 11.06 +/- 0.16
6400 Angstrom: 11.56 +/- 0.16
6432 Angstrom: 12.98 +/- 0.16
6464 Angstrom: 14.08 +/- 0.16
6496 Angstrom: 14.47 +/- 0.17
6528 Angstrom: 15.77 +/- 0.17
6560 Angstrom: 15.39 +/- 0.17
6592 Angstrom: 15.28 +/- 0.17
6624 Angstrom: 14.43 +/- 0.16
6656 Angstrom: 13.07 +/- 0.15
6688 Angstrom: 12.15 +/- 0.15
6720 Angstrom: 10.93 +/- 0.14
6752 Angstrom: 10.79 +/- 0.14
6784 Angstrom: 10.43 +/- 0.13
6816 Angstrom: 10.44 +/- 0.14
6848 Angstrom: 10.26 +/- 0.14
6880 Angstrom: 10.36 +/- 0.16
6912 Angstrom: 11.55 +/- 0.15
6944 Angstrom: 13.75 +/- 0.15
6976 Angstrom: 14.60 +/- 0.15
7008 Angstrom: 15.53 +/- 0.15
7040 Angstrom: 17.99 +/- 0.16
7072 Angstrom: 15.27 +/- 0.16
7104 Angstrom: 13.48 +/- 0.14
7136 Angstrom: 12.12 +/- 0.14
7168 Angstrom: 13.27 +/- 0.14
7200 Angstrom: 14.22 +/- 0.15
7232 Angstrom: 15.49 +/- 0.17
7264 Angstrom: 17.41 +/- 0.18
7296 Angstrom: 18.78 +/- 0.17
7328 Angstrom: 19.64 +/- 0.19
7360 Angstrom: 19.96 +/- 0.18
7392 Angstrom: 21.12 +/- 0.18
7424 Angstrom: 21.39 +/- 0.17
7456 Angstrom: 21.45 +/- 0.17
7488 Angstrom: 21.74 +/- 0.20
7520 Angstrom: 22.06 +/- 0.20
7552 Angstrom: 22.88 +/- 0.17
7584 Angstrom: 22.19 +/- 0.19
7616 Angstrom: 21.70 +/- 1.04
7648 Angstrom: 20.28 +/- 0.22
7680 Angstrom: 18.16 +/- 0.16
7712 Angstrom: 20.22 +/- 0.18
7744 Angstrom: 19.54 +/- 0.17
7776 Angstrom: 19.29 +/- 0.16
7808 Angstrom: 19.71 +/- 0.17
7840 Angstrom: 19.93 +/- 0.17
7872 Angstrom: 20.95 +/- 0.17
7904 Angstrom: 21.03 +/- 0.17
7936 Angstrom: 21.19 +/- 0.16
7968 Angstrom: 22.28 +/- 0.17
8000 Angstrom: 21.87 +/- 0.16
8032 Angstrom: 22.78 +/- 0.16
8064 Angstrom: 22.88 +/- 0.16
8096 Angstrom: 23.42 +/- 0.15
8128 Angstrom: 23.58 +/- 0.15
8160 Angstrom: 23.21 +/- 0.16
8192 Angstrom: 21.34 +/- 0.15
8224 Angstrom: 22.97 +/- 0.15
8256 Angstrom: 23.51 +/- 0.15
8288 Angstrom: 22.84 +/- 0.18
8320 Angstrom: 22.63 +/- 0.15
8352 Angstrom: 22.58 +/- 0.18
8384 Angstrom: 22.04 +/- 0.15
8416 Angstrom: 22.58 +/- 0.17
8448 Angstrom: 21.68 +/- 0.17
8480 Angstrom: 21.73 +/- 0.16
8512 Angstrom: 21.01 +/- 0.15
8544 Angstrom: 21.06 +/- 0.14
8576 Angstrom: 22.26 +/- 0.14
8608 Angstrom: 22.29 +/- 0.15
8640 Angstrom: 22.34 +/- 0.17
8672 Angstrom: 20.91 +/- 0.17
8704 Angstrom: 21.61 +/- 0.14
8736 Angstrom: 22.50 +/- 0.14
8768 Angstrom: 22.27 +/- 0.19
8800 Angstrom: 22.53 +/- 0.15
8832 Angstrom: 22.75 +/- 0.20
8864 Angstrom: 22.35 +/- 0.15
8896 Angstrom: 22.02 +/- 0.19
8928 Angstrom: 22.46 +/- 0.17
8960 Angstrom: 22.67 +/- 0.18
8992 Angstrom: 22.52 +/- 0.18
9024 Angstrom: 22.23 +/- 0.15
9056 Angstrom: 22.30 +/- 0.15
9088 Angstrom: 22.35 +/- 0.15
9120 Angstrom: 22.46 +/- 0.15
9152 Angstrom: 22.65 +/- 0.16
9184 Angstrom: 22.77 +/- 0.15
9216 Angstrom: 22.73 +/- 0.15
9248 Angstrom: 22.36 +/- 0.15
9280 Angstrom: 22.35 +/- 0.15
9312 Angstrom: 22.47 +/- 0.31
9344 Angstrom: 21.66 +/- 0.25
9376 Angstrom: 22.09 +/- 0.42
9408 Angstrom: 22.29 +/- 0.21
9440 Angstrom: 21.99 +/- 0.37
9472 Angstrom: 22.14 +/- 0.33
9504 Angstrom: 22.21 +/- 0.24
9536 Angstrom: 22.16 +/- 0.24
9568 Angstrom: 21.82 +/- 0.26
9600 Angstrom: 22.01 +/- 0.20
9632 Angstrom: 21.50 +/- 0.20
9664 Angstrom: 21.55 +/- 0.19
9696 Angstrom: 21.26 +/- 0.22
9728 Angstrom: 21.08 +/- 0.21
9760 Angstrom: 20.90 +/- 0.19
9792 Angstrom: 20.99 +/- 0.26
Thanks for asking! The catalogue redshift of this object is 0.00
